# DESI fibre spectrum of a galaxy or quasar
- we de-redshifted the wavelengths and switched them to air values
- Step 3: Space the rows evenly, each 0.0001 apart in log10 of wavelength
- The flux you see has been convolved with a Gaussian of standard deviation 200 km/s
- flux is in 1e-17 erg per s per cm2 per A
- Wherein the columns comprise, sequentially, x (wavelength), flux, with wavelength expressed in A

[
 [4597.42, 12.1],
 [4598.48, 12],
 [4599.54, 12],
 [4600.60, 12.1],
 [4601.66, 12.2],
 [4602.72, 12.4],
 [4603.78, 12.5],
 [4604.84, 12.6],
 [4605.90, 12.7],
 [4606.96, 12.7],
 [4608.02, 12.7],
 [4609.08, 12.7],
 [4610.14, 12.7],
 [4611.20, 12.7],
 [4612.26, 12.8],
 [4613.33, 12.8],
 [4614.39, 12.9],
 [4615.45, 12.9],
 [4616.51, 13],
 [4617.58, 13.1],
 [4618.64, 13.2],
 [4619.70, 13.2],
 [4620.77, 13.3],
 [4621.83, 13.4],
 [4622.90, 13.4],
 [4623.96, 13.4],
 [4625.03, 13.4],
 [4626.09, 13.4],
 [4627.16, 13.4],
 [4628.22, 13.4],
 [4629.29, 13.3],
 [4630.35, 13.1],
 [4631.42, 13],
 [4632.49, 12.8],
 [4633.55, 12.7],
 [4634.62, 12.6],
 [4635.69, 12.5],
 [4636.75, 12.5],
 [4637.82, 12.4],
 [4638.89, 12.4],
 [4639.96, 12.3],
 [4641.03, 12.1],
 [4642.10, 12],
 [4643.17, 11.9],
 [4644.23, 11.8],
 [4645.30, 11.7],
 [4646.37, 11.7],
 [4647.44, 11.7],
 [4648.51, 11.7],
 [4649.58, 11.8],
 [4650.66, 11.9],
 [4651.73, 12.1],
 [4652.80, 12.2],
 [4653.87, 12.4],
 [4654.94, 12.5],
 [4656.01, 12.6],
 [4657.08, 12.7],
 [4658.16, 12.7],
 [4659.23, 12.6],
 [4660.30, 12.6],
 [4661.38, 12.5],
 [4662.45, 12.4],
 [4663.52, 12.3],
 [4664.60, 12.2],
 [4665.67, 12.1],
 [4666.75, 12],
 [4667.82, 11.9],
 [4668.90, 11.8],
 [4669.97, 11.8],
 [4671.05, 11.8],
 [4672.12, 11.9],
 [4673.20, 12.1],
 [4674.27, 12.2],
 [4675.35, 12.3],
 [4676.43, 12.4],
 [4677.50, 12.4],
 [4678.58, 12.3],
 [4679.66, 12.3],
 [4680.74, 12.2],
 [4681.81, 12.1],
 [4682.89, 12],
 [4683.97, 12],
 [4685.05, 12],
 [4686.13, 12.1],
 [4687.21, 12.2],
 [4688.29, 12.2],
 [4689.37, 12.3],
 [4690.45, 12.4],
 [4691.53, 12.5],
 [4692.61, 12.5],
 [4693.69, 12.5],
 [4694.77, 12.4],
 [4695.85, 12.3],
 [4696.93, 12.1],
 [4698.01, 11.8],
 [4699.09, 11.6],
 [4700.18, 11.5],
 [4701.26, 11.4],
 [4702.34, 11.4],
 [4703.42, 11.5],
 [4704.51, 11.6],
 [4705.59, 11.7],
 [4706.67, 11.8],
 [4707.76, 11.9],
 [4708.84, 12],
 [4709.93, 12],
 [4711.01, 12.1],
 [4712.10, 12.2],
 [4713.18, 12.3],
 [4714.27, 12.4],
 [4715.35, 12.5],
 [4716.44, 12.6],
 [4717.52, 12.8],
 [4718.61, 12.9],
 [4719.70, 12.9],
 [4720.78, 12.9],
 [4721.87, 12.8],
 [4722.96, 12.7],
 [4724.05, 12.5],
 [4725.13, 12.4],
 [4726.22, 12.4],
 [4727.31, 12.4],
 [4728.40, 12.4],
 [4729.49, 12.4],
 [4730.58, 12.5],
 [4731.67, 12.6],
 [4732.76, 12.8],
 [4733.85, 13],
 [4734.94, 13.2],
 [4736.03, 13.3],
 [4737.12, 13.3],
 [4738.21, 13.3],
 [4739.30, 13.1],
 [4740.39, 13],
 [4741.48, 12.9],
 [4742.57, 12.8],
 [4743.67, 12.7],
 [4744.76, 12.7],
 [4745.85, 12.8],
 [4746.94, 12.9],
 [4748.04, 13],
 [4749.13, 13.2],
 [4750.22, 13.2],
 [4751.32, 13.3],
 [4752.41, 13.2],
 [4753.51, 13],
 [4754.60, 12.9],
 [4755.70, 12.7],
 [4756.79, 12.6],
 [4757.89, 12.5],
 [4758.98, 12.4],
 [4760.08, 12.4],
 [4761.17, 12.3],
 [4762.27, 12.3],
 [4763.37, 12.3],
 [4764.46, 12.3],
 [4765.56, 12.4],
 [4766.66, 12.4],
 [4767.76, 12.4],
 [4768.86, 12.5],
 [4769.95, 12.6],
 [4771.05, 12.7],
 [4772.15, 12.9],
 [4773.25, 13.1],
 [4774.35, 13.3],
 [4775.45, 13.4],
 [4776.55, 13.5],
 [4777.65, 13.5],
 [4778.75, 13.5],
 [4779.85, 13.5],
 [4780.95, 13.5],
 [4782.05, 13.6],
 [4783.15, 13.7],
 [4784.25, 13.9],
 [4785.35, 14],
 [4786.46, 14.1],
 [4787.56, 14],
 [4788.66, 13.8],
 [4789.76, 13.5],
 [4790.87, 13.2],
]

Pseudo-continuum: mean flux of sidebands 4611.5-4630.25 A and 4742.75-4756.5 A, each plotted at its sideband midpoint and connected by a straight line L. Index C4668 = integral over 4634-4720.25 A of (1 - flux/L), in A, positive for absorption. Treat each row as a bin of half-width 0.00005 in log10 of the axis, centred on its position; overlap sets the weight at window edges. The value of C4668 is 6.1 A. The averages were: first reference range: 13.2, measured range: 12.2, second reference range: 13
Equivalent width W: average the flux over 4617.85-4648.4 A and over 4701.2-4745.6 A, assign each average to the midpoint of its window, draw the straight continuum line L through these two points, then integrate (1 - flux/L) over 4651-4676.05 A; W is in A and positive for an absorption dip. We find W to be 0.78 A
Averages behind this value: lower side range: 12.7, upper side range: 12.5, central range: 12.2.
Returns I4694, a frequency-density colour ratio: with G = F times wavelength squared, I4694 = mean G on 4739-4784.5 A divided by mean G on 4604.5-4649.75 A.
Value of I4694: 1.08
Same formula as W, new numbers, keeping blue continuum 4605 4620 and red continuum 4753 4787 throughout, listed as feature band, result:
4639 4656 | 1.1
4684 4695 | 0.5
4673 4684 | 0.6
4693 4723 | 1.8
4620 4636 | -0.3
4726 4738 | 0.2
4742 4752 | 0.0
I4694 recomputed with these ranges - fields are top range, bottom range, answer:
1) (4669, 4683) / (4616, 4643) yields 0.96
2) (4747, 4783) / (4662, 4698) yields 1.10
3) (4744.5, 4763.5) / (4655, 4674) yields 1.08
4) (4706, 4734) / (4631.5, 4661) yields 1.05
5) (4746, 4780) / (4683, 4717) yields 1.09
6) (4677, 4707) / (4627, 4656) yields 1.00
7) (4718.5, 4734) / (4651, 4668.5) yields 1.05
